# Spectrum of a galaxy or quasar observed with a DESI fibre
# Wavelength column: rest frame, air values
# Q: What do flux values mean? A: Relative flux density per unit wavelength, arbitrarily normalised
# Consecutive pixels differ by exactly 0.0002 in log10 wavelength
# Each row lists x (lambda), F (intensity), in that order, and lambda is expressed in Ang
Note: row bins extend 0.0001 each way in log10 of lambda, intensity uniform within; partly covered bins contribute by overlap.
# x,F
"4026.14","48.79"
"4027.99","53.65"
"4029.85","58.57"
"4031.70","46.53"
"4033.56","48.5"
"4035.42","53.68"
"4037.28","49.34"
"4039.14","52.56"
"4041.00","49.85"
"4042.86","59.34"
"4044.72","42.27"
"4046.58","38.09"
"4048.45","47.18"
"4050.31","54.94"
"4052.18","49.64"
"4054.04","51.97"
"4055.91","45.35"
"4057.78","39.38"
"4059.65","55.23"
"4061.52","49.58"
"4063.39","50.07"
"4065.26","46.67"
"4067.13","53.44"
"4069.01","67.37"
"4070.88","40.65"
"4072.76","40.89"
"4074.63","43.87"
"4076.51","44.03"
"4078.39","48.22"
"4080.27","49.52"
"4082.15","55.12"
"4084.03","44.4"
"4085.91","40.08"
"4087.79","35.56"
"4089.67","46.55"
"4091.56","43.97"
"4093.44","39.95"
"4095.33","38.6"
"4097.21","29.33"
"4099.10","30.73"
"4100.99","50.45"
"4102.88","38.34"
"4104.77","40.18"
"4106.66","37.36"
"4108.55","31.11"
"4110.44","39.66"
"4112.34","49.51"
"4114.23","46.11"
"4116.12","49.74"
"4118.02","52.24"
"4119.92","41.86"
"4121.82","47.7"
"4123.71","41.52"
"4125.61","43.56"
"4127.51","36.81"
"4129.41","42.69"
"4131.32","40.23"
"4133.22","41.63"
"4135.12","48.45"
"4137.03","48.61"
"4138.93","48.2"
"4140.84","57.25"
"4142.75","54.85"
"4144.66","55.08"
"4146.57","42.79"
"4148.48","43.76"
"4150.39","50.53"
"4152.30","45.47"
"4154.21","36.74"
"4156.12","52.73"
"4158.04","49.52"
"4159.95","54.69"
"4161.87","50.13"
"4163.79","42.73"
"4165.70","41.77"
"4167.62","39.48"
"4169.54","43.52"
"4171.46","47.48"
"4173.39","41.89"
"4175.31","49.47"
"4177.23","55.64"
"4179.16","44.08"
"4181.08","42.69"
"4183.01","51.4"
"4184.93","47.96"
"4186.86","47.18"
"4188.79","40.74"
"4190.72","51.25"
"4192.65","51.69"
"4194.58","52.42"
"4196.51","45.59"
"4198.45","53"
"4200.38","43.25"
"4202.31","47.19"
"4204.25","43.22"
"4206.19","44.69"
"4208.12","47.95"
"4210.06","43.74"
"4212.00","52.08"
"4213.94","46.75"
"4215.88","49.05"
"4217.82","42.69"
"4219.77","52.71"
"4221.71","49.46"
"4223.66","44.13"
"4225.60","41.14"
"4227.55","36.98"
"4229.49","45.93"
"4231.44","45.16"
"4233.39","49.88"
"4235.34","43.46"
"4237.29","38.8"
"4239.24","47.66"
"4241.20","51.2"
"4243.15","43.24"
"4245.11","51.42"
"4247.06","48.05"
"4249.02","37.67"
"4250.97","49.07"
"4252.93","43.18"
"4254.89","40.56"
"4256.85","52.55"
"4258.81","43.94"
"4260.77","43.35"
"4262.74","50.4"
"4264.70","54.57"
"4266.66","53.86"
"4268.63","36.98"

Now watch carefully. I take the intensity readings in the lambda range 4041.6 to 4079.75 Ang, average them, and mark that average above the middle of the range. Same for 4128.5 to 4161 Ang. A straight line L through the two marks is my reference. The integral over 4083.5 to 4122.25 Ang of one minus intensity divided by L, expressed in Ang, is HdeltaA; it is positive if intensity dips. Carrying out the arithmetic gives 5.4 Ang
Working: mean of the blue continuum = 48.4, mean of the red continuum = 47.8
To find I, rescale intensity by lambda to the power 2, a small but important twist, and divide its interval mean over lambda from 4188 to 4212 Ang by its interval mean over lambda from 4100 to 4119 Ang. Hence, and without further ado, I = 1.1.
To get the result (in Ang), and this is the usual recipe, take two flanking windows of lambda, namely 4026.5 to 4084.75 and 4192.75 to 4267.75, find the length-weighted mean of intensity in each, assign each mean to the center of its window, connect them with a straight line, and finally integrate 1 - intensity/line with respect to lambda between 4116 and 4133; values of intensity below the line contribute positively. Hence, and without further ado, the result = 1.6 Ang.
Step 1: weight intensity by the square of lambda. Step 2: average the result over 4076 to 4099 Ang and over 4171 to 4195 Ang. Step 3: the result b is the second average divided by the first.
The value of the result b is 1.18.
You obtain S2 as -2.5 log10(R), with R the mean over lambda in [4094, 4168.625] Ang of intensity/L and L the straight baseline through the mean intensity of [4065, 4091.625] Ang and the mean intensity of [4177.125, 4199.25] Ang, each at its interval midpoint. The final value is 0.07 mag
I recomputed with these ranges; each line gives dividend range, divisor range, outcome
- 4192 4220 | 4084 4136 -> 1.19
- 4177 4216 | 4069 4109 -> 1.19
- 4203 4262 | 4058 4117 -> 1.11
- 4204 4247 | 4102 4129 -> 1.14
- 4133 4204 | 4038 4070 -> 1.00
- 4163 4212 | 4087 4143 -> 1.12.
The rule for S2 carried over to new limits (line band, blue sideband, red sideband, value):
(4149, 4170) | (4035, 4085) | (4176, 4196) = 0.055 mag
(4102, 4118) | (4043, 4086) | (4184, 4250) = 0.132 mag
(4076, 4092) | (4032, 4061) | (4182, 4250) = 0.074 mag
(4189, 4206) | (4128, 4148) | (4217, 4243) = -0.042 mag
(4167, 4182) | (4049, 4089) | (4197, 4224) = 0.039 mag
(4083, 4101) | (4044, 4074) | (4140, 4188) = 0.213 mag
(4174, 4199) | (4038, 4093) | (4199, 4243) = -0.053 mag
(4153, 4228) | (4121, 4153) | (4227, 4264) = -0.016 mag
